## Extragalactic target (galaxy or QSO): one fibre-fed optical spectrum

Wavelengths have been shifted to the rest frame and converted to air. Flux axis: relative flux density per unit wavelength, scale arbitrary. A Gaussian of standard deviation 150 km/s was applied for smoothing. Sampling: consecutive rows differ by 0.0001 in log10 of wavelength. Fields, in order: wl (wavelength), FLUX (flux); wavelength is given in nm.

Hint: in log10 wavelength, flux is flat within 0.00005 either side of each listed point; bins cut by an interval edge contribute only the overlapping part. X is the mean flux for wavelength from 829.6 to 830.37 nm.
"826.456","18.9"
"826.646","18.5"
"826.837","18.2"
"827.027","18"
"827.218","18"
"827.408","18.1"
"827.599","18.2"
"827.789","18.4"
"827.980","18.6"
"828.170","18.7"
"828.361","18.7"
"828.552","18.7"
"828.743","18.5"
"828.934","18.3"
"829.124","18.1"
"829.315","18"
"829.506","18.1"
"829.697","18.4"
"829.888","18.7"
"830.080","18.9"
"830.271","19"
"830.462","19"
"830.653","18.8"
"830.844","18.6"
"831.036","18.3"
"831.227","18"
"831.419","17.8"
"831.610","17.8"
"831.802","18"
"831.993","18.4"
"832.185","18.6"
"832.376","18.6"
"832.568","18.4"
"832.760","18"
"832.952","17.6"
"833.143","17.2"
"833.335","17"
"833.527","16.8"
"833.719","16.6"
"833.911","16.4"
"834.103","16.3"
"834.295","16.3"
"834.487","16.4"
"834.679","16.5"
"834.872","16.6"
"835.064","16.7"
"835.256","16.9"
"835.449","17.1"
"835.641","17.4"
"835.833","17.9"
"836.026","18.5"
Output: 18.7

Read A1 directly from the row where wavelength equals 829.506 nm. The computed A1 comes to 18.1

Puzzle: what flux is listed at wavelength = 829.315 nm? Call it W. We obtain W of 18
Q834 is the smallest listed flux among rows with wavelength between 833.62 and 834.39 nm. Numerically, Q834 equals 16.3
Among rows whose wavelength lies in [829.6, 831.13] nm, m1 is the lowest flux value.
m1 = 18.3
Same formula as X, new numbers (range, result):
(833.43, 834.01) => 16.6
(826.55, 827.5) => 18.2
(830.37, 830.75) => 18.9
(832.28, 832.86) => 18.3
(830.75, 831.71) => 18.1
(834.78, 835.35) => 16.8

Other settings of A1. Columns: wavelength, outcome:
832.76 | 18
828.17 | 18.7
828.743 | 18.5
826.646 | 18.5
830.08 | 18.9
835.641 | 17.4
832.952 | 17.6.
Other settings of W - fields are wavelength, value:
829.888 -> 18.7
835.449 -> 17.1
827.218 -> 18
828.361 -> 18.7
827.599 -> 18.2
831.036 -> 18.3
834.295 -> 16.3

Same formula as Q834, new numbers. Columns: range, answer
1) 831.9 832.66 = 18.4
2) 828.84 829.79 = 18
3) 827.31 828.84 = 18.1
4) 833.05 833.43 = 17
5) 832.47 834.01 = 16.4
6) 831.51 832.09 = 17.8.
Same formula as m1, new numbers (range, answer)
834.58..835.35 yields 16.5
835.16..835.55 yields 16.9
